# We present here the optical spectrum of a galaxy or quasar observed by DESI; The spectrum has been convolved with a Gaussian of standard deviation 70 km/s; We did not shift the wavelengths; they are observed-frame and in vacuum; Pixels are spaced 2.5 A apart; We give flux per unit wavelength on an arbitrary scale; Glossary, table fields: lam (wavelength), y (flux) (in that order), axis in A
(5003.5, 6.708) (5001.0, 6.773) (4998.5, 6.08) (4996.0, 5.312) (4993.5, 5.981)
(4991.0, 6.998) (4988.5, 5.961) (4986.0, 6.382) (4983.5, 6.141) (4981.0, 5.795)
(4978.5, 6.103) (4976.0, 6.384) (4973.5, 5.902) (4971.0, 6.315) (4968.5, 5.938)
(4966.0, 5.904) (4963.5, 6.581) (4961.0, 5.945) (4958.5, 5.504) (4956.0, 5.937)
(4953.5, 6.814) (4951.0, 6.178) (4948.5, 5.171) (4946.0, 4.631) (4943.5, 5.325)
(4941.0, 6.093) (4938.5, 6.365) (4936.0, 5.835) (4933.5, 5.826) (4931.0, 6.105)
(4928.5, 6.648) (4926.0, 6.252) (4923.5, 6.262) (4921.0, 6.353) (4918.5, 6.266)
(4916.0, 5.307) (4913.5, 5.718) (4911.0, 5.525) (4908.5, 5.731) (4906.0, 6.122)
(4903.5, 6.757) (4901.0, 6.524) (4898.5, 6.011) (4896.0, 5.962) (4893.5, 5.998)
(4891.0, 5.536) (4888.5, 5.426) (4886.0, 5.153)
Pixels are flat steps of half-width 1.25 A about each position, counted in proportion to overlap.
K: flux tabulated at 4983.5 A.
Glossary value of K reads 6.141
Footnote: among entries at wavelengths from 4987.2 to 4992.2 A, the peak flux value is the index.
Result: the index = 6.998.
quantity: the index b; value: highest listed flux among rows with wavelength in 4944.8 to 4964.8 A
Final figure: 6.814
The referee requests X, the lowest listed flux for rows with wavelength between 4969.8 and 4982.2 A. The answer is 5.795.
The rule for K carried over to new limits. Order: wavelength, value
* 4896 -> 5.962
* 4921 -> 6.353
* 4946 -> 4.631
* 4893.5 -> 5.998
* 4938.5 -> 6.365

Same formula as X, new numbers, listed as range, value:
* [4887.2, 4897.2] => 5.426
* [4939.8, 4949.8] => 4.631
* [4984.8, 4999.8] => 5.312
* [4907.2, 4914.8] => 5.525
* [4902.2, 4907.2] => 6.122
